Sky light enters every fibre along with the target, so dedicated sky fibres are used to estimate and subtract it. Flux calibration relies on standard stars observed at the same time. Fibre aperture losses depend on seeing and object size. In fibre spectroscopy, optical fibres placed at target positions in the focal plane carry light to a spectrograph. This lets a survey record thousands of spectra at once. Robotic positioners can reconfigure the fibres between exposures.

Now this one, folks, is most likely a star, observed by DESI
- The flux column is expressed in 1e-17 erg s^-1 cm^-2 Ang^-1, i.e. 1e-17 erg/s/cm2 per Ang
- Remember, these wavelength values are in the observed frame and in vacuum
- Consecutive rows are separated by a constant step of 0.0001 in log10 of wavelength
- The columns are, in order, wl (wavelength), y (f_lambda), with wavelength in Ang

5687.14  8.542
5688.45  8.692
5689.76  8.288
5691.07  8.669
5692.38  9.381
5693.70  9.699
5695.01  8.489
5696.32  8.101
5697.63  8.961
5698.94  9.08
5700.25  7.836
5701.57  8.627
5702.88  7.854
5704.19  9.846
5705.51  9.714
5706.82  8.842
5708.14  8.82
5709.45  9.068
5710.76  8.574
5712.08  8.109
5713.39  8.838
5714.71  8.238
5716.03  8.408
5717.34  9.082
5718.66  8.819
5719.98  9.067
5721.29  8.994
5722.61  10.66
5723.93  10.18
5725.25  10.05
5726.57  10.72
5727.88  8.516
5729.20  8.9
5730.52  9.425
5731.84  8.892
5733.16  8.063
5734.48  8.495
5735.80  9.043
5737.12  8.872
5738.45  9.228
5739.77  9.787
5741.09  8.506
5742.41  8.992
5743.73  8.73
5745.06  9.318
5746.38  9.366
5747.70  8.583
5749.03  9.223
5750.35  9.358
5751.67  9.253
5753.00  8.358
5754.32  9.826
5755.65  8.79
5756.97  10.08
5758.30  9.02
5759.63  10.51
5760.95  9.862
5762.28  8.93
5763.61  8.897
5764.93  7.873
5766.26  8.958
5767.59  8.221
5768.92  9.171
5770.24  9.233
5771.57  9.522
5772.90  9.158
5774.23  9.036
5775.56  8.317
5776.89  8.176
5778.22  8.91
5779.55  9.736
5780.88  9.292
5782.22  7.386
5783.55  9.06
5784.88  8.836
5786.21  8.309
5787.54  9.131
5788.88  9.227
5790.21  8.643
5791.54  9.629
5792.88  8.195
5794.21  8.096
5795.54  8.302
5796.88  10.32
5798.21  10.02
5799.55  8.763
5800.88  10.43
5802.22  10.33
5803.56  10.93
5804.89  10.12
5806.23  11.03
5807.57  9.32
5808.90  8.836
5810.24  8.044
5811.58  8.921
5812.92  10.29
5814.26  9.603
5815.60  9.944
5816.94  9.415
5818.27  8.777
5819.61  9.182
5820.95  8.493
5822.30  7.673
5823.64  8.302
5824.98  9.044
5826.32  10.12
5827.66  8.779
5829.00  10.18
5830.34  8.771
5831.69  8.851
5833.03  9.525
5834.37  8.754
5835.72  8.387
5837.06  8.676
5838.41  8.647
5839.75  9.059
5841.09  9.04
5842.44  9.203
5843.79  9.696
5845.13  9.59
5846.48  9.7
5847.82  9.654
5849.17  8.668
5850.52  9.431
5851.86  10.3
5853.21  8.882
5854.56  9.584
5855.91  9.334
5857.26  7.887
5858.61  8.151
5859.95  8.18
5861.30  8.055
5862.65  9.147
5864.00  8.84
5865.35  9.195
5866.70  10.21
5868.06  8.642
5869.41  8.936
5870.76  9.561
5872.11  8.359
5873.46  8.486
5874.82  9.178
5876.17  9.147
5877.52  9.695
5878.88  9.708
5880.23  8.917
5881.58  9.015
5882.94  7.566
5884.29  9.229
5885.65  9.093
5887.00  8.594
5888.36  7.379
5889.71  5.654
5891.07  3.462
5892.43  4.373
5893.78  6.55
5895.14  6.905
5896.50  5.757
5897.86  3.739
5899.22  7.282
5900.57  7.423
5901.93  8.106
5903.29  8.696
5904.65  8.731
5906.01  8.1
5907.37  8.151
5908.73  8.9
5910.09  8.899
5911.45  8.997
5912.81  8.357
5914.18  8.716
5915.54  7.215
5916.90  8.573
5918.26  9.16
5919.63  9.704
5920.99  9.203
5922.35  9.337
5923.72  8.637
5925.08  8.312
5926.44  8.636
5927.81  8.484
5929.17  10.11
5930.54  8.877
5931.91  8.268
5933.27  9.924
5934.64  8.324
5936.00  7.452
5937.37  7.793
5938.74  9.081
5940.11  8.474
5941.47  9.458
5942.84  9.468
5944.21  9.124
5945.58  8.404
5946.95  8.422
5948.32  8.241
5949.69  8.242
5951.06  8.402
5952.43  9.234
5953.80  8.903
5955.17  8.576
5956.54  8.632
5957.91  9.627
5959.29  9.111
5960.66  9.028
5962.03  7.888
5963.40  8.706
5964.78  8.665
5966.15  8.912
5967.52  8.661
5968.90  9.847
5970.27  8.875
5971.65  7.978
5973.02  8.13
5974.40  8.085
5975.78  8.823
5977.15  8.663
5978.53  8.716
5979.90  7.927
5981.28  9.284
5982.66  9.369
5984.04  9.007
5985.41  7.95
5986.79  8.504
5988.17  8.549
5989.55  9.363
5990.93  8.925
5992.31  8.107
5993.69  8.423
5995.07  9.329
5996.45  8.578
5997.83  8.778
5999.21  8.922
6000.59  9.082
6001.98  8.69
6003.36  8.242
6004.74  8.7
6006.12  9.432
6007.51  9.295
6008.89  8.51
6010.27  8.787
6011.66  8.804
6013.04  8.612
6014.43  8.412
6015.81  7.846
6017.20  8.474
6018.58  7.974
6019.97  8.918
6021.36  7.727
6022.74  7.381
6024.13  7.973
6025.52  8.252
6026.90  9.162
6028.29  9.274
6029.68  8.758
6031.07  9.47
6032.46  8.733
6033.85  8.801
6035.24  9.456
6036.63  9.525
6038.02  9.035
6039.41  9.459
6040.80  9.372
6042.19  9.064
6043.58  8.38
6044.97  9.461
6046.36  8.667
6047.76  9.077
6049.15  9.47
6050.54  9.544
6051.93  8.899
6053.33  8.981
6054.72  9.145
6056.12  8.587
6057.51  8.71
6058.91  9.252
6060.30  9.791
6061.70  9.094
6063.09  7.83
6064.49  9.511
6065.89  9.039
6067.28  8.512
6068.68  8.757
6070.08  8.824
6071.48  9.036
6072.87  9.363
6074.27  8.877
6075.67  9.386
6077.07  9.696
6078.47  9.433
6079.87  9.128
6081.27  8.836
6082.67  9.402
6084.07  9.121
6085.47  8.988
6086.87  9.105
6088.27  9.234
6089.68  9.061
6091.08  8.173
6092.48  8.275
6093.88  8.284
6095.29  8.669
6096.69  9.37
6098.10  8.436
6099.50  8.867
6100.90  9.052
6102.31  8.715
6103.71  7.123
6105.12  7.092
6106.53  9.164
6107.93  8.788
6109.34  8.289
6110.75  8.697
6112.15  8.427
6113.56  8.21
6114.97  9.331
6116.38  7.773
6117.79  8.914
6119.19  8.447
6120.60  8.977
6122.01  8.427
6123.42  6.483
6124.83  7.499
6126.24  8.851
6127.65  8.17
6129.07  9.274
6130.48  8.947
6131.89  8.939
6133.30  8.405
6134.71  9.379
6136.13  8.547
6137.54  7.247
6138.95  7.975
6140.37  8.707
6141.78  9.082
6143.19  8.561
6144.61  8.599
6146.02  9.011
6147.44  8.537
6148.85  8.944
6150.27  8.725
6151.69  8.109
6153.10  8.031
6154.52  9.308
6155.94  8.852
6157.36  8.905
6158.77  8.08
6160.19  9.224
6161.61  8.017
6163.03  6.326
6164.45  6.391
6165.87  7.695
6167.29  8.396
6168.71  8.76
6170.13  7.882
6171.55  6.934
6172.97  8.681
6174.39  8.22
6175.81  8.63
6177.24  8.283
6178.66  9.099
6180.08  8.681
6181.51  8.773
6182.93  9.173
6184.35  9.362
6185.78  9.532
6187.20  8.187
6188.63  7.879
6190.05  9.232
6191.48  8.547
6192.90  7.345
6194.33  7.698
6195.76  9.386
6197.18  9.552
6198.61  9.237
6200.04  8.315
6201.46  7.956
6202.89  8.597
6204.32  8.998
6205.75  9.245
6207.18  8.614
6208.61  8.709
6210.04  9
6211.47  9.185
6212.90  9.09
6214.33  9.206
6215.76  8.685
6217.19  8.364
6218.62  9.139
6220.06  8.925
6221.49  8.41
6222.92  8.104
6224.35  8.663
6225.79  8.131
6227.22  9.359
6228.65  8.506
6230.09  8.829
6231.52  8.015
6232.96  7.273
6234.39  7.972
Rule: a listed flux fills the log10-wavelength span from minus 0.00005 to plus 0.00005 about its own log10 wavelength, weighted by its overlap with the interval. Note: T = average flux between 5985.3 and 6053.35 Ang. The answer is 8.79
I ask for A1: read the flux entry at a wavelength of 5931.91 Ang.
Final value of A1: 8.268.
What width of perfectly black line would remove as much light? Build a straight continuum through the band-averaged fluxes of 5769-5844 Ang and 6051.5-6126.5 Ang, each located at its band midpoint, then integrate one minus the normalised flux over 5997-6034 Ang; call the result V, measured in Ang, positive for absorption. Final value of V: 0.9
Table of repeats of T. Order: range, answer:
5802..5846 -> 9.25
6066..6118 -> 8.77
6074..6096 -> 8.98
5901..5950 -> 8.68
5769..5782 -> 8.99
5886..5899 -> 5.96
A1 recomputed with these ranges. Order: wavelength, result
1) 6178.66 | 9.099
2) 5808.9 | 8.836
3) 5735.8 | 9.043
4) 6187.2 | 8.187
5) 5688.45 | 8.692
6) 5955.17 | 8.576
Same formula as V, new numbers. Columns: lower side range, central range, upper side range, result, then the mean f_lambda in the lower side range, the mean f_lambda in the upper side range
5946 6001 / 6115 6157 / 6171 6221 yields 0.9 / 8.71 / 8.7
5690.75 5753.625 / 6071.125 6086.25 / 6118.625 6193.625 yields -1.2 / 8.99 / 8.42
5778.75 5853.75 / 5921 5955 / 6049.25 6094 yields 1.4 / 9.21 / 9.01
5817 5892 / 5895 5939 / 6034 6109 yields 2.6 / 8.8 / 8.94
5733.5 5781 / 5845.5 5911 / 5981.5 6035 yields 4.4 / 9.06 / 8.67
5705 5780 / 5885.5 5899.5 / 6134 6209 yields 4.3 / 9.07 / 8.49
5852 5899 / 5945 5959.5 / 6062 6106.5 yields -0.6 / 8.11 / 8.82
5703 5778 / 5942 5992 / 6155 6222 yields 0.4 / 9.07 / 8.54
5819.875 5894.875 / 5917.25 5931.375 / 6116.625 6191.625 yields -0.7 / 8.67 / 8.44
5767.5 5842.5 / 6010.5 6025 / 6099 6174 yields 0.7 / 9.12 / 8.37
